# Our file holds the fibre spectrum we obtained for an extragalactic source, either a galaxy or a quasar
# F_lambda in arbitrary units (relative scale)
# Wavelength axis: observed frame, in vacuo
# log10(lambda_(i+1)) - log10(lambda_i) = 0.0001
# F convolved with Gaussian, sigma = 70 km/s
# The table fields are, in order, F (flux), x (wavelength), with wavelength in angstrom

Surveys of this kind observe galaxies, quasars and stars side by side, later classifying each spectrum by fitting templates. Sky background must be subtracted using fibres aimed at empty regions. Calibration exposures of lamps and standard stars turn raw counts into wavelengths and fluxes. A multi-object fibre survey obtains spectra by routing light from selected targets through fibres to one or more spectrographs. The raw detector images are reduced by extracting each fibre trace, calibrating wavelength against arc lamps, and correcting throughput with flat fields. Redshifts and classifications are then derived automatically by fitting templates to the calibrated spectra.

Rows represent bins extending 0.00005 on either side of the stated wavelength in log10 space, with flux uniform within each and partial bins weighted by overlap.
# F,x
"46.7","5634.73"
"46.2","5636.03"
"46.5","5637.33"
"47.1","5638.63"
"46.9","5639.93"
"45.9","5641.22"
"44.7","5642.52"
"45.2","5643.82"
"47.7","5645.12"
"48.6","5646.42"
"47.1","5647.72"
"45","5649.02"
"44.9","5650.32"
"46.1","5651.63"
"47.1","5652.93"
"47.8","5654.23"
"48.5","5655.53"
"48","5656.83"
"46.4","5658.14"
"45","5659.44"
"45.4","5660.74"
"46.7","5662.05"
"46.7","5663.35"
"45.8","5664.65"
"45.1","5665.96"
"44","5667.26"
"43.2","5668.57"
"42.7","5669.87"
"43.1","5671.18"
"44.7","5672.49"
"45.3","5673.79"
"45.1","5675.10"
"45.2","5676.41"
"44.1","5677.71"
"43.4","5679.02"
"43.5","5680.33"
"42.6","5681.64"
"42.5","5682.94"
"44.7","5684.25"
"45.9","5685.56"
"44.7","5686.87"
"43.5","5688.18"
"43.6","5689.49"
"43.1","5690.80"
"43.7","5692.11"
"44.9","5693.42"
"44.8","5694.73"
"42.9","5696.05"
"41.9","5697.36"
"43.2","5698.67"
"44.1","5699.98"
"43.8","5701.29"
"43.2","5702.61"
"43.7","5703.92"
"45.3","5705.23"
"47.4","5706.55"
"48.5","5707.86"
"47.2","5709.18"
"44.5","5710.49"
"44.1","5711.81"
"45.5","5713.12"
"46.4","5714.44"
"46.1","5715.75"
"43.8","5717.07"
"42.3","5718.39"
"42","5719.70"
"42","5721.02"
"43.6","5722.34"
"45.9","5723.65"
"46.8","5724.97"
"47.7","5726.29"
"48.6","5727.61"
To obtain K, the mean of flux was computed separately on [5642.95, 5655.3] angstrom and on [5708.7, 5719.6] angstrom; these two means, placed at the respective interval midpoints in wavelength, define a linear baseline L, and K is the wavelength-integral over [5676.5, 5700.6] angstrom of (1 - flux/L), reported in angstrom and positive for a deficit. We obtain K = 0.9 angstrom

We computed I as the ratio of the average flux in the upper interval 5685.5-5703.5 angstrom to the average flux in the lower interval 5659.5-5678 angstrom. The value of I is 1.0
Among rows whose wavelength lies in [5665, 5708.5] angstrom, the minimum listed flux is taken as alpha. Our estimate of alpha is 41.9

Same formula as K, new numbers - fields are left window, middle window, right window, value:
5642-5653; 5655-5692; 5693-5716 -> 0.72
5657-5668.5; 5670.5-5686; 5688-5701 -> 0.16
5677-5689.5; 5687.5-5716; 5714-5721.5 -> -0.51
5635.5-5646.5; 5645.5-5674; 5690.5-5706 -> -0.15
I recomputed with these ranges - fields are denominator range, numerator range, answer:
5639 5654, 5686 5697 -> 0.95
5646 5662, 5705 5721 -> 0.97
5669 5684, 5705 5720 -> 1.03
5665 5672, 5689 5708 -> 1.01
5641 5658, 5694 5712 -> 0.96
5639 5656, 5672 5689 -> 0.95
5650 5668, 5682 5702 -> 0.95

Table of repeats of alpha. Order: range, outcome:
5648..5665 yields 44.9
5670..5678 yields 43.1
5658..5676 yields 42.7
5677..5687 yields 42.5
